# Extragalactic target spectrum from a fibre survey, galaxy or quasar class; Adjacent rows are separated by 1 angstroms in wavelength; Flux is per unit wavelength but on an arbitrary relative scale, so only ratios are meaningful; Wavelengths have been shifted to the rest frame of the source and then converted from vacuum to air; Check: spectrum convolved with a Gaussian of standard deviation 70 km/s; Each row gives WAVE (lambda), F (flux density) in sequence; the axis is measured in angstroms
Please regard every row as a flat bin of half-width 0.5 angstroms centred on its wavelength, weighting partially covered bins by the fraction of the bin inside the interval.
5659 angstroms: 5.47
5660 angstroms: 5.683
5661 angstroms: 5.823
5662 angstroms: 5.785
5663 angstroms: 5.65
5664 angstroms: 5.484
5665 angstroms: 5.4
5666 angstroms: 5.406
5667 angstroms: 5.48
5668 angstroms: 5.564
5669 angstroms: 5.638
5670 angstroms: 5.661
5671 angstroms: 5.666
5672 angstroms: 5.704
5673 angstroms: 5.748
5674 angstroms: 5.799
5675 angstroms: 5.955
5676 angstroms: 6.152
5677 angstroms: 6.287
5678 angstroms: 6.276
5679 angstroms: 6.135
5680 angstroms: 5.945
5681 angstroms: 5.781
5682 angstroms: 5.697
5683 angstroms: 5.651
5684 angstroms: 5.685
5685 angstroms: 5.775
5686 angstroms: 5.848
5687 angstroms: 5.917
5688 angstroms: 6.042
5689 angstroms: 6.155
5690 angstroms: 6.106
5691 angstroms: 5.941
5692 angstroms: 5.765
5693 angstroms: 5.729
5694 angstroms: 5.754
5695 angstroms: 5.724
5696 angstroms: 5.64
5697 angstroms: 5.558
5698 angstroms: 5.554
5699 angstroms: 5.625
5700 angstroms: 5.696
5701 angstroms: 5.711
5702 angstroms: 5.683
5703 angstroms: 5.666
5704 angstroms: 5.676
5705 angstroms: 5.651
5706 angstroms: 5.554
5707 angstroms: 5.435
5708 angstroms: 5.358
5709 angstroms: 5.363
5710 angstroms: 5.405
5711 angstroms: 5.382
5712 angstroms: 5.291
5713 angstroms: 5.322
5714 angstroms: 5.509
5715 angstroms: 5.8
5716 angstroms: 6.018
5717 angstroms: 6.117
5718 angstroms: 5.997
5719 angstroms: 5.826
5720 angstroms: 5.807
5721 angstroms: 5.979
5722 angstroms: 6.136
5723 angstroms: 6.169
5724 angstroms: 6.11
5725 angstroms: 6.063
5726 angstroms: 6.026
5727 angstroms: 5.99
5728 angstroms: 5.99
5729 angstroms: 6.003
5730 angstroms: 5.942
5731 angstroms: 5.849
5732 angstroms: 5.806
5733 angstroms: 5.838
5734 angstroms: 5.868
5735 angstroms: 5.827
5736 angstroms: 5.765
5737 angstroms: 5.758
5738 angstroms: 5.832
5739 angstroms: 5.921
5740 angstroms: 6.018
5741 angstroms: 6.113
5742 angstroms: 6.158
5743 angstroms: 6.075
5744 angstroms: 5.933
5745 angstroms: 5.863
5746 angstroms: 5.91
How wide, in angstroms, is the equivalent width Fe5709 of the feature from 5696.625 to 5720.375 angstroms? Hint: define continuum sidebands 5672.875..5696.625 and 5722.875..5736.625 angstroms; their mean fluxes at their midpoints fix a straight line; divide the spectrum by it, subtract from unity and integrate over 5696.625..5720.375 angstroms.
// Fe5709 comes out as 1.18 angstroms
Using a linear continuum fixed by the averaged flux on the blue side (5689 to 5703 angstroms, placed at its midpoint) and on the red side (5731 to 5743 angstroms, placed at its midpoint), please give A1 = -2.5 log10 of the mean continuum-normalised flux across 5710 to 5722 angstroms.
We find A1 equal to 0.02 mag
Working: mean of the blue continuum 5.74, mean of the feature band 5.73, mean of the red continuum 5.91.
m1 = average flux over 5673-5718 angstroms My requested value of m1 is 5.76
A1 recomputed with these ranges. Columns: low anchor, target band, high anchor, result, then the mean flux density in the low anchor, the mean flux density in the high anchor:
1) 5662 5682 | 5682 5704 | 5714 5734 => 0.01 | 5.77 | 5.96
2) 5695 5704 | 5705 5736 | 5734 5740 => -0.01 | 5.65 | 5.84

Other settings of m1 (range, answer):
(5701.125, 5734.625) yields 5.78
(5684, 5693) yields 5.92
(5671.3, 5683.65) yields 5.92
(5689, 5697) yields 5.81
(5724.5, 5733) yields 5.95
